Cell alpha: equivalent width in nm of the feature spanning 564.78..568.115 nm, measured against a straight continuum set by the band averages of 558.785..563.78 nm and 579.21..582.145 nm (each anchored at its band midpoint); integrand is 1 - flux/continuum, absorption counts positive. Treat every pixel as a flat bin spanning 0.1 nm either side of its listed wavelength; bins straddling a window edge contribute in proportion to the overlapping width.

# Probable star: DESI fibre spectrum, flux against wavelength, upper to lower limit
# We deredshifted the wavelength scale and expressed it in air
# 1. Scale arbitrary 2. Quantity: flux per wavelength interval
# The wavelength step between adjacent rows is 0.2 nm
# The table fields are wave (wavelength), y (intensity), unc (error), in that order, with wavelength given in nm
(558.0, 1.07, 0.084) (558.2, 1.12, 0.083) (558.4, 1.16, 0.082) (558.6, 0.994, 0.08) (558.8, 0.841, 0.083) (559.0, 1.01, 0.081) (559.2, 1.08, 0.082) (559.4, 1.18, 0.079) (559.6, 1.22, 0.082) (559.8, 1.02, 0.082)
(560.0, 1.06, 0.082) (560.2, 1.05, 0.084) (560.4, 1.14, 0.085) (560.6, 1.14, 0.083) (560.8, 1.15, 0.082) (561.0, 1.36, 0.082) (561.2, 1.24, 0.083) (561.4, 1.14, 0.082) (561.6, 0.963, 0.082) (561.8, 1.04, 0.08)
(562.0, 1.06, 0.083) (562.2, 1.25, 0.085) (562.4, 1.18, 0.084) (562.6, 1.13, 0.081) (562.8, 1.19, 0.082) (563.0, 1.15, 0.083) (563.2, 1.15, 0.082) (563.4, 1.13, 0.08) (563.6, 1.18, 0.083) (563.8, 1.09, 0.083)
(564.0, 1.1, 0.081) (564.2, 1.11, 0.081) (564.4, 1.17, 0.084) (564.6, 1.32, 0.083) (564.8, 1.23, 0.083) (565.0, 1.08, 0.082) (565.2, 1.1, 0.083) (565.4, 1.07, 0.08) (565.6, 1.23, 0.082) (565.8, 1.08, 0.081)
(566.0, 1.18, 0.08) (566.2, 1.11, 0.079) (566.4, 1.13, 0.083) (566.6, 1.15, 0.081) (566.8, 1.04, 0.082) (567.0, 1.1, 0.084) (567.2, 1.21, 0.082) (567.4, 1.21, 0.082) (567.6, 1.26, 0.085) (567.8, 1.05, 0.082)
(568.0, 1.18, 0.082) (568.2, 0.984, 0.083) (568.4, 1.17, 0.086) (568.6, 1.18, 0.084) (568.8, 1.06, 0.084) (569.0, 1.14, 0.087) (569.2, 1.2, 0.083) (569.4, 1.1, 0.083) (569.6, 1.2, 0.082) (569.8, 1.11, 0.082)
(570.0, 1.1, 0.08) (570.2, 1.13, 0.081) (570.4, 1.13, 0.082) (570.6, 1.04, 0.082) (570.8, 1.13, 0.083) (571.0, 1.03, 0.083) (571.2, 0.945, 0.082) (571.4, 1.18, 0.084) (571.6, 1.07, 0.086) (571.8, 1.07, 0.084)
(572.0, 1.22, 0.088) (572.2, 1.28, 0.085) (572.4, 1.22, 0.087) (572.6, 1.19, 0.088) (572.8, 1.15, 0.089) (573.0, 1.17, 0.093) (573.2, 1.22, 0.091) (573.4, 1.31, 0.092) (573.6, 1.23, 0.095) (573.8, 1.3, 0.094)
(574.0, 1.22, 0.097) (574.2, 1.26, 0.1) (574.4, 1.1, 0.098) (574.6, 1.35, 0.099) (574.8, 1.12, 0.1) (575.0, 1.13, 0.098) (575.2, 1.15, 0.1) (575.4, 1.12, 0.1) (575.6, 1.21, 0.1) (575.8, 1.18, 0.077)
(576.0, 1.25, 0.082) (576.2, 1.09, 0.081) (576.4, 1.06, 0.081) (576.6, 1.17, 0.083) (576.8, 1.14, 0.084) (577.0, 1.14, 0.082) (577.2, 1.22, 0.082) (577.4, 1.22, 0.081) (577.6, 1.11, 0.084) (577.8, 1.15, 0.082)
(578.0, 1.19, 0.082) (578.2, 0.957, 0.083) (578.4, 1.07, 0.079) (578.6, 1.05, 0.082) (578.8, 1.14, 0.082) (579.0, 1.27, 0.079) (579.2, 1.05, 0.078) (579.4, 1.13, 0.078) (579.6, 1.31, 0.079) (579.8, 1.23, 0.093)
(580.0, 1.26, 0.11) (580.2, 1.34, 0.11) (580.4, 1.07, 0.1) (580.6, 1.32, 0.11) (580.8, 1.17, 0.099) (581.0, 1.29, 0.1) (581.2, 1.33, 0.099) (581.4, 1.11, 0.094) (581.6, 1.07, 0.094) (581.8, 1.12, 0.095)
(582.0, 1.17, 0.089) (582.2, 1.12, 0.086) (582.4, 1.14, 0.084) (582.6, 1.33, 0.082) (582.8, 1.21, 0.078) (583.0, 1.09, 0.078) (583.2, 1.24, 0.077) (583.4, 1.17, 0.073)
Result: 0.02 nm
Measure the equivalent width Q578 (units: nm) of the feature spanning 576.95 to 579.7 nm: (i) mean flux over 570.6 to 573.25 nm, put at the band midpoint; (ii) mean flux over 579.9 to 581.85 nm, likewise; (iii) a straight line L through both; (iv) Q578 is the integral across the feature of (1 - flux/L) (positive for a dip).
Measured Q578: 0.11 nm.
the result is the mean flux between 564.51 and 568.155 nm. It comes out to 1.15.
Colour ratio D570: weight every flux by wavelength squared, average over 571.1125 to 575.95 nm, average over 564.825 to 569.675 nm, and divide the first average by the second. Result 1.1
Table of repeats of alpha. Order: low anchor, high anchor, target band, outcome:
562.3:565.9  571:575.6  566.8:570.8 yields 0.11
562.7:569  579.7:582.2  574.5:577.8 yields 0.05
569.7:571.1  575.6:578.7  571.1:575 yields -0.27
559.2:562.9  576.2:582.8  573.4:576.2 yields -0.10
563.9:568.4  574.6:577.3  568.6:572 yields 0.12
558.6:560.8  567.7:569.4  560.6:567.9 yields -0.34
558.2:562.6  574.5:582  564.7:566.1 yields -0.02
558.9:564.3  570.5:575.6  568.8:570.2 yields 0.03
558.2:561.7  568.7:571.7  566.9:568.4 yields -0.05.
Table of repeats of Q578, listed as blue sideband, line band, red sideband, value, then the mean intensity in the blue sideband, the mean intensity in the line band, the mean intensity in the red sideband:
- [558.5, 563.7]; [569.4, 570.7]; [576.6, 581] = 0.03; 1.12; 1.12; 1.17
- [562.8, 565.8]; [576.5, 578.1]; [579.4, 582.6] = 0.03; 1.15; 1.17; 1.2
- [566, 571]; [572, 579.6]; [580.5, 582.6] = -0.07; 1.13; 1.17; 1.19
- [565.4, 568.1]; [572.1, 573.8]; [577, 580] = -0.11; 1.15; 1.23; 1.15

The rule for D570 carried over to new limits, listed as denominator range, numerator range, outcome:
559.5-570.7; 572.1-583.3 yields 1.09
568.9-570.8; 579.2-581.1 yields 1.13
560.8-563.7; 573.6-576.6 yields 1.07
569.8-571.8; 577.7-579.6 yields 1.06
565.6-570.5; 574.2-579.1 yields 1.05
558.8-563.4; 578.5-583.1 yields 1.13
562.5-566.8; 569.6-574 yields 1.04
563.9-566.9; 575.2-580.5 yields 1.06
